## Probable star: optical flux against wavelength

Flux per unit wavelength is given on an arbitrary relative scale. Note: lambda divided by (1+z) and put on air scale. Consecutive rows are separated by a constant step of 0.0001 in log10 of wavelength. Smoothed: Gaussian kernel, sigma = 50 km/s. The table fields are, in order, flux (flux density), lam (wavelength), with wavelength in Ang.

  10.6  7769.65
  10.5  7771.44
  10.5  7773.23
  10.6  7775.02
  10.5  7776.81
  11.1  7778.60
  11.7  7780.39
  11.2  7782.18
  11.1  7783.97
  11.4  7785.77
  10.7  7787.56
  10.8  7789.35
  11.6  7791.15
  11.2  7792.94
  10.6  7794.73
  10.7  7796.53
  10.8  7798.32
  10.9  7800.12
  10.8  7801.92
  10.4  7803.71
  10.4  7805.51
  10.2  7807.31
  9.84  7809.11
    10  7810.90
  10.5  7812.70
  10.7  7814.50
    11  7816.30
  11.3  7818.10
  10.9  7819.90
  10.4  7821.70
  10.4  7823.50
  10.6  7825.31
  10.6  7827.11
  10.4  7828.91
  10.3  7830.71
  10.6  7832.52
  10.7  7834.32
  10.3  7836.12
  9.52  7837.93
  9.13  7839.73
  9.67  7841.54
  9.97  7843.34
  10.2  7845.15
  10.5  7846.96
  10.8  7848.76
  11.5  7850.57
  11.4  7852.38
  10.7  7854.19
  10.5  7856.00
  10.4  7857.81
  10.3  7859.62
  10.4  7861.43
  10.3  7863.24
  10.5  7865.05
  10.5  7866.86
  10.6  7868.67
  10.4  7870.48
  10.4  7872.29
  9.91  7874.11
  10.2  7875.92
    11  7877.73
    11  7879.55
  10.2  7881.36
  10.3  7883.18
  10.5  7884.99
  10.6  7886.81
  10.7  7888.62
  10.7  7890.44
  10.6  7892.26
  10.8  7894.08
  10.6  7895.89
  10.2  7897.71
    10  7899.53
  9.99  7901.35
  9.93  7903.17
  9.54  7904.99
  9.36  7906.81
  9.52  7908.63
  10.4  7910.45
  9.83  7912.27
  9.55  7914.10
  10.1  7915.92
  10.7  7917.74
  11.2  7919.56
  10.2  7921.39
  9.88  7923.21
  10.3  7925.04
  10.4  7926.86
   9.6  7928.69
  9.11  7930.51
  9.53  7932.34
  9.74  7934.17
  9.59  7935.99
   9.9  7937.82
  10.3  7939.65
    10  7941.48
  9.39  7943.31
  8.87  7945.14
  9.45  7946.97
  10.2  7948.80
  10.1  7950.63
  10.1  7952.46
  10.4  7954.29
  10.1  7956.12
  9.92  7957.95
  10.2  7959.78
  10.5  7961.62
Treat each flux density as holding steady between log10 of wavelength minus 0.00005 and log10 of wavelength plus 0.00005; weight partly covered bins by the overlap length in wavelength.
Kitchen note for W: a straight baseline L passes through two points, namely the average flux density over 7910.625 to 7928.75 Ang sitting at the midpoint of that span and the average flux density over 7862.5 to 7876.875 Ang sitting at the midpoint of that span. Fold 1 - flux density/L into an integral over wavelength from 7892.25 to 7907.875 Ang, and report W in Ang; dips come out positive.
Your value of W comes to 0.3 Ang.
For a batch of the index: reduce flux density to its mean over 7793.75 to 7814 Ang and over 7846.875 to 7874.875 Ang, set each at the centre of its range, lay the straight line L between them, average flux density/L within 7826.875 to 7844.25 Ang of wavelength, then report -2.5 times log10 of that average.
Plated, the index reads 0.045 mag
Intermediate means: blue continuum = 10.5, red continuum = 10.6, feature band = 10.1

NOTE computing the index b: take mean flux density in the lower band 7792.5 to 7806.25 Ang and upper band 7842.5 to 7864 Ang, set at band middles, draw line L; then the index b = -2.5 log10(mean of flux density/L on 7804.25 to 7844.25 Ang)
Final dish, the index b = 0.033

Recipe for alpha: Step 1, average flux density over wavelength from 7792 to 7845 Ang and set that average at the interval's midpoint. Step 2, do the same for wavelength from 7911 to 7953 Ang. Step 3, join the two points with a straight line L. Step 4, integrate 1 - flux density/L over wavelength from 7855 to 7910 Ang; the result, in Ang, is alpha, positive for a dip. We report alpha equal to -1.0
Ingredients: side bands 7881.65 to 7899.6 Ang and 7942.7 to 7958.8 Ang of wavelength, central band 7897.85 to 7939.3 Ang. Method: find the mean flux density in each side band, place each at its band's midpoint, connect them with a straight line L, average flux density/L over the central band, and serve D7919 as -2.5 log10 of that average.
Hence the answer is 0.03 mag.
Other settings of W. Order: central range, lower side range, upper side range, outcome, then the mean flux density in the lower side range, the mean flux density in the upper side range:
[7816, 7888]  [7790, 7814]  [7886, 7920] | -0.4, 10.6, 10.2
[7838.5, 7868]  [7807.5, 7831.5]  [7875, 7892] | 0.4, 10.5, 10.6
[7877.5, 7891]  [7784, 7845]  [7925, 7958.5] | -0.6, 10.5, 9.83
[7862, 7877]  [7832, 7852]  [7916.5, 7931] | -0.1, 10.3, 10.2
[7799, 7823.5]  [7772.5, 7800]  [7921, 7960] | 0.5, 11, 9.87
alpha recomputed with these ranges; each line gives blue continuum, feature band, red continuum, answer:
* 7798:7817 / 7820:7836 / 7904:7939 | -0.2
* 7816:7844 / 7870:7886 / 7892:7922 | -0.3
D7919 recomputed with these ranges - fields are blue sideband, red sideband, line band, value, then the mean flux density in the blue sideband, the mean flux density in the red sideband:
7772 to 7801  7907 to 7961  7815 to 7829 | 0.00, 11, 9.95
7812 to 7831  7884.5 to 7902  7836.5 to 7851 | 0.05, 10.7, 10.5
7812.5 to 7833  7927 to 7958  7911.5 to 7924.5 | -0.03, 10.6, 9.79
